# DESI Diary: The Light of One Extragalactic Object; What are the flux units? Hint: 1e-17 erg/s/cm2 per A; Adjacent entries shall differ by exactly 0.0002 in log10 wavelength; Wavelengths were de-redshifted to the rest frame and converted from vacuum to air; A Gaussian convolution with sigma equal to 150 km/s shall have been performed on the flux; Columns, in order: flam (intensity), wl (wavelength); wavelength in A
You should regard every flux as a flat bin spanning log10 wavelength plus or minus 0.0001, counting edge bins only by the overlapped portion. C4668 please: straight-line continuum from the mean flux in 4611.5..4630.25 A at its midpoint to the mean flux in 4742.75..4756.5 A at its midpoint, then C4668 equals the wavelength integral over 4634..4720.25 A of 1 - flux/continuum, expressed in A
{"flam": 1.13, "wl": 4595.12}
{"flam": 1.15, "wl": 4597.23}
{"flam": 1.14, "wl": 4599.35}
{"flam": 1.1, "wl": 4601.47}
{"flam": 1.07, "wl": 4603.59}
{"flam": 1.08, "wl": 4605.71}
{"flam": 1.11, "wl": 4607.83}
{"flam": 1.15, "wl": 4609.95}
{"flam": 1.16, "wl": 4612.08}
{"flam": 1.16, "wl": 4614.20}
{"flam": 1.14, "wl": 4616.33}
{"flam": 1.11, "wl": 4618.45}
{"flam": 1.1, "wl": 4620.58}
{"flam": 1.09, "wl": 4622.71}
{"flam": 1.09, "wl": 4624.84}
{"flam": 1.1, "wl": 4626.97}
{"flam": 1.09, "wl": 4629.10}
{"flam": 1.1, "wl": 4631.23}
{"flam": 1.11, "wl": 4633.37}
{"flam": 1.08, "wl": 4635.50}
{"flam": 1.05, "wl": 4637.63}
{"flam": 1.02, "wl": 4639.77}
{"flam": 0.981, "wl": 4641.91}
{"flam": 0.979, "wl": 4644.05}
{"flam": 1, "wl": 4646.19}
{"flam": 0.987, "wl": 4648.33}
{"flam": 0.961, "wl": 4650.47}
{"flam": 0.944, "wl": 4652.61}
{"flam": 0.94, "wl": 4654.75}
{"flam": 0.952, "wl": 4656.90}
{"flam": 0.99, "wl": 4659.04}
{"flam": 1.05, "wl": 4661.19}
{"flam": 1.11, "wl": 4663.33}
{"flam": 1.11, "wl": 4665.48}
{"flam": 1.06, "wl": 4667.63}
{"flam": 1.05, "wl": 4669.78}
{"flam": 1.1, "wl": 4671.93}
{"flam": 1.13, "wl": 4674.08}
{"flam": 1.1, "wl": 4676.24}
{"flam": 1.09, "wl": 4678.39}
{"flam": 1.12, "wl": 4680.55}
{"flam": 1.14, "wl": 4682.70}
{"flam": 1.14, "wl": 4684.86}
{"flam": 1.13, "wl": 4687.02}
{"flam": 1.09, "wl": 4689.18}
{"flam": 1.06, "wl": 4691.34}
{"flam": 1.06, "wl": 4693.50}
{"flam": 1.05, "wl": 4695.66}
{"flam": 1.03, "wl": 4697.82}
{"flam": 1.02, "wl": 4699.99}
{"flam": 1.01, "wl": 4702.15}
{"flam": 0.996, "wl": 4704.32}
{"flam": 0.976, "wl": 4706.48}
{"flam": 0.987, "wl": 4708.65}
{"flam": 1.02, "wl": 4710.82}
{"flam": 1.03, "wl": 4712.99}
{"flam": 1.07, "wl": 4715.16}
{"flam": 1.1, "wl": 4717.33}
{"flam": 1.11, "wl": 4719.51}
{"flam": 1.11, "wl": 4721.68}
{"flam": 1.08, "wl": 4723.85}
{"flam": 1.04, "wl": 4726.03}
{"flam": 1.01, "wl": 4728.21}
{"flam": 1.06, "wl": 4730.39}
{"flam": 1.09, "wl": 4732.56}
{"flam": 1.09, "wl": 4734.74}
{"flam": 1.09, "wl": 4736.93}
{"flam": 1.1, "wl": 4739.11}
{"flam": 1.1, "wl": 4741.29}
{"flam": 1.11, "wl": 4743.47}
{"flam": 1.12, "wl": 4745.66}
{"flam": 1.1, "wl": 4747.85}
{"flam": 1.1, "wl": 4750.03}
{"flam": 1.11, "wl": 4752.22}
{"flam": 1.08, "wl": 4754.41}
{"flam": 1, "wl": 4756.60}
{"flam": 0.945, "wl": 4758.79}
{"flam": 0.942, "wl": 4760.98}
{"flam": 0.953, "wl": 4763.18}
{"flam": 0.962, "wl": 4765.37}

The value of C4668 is 4.7 A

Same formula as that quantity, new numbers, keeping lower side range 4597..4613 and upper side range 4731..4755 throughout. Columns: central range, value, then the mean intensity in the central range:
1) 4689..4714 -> 1.80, 1.03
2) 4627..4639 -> 0.30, 1.09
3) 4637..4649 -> 1.19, 1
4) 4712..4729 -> 0.49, 1.07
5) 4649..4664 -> 1.64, 0.99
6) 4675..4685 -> -0.08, 1.12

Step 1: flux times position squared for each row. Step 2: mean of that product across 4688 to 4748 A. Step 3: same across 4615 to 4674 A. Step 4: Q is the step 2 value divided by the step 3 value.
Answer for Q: 1.0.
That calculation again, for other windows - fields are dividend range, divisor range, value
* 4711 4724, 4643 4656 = 1.15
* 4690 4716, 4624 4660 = 1.03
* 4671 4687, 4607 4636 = 1.03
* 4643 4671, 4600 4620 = 0.92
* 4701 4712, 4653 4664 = 1.02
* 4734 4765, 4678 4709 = 1.02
